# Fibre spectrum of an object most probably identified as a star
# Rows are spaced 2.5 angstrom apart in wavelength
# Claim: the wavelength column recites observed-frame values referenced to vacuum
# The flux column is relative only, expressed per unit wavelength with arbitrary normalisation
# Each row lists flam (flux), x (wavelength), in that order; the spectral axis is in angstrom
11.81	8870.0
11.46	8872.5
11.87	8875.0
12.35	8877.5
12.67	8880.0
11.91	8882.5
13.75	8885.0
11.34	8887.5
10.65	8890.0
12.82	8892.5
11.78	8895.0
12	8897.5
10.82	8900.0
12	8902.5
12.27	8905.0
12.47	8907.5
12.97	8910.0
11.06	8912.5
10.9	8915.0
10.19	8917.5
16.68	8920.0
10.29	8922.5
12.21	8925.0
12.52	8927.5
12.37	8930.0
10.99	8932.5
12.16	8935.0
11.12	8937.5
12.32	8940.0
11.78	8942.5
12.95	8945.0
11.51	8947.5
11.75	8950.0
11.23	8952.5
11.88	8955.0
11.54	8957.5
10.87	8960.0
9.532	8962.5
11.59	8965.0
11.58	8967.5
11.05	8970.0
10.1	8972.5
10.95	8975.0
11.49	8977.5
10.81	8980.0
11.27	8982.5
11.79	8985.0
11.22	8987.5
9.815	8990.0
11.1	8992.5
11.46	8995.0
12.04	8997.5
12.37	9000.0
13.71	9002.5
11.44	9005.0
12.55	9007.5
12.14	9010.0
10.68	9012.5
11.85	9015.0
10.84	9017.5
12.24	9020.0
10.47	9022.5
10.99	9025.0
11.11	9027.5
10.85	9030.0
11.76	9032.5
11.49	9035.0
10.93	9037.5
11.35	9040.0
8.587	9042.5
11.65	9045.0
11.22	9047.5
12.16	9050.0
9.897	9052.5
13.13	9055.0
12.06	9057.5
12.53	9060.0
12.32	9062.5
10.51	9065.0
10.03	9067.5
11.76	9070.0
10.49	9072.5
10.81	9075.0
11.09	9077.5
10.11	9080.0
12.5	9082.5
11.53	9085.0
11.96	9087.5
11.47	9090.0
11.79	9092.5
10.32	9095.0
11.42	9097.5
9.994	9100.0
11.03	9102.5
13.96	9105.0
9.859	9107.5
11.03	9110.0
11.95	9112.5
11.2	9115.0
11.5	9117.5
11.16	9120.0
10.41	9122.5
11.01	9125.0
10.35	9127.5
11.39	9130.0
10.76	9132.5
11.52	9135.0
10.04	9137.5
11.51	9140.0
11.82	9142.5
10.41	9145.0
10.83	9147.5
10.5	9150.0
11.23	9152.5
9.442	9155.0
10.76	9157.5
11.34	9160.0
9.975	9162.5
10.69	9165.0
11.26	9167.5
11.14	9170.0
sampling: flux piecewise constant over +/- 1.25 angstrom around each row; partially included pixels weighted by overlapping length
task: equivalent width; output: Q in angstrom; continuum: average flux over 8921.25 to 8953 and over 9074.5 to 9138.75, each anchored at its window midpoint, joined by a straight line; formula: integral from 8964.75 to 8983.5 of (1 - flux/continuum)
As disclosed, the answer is 0.9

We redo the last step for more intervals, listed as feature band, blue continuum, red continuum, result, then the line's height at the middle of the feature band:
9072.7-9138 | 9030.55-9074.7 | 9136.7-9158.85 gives -1.1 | 11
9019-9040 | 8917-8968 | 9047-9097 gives 0.5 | 11.5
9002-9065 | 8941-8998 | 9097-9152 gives -1.6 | 11.2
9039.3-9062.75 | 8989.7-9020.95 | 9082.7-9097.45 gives 0.3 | 11.6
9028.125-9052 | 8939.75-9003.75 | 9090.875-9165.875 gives 0.3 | 11.2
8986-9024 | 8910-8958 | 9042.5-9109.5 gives 0.0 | 11.6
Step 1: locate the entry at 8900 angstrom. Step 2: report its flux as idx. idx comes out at 10.82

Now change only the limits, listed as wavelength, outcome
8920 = 16.68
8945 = 12.95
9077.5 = 11.09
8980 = 10.81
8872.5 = 11.46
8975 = 10.95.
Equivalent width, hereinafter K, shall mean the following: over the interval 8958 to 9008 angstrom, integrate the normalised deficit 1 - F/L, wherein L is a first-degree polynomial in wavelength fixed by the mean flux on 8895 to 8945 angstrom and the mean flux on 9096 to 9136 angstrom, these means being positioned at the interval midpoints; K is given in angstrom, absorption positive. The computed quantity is 1.6 angstrom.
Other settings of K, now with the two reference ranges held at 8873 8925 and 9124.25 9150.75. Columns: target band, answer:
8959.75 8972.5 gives 1.0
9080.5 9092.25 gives -0.6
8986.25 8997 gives 0.6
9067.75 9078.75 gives 0.3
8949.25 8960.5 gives 0.3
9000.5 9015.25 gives -0.7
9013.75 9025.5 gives 0.2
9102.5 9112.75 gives -0.5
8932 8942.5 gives 0.1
